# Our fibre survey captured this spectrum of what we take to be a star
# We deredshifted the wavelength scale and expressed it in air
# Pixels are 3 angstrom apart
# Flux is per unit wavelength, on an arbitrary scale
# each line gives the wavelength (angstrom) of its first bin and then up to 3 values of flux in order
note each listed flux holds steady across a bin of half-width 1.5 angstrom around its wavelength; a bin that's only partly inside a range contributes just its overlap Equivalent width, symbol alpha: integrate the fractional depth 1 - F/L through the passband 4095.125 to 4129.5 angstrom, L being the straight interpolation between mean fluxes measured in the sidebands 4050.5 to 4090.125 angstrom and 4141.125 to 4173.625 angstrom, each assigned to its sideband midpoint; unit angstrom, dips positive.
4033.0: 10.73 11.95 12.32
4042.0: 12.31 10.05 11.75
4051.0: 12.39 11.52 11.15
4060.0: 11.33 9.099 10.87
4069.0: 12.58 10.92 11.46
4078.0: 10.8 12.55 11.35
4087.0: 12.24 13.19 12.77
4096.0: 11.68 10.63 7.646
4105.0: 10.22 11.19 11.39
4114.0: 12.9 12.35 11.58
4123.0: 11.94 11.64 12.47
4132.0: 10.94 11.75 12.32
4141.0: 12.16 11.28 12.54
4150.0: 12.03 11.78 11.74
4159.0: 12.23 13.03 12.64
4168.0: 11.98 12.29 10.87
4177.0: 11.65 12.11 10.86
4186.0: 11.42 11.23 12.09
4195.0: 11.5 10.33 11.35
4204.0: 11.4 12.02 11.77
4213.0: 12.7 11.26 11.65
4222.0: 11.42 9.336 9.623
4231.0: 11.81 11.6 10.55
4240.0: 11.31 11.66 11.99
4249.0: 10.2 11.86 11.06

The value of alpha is 1.50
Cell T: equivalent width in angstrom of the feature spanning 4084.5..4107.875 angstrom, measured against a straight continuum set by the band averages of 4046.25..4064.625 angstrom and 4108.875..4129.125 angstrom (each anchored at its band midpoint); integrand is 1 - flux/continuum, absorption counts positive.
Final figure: 0.97 angstrom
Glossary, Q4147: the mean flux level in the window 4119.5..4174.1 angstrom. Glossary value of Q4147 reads 12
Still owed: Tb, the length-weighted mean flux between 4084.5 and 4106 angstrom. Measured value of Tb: 11.2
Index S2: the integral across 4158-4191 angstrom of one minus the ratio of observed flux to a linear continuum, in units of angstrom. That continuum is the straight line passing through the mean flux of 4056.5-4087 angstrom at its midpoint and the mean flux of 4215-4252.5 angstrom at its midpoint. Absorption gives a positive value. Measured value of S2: -2.1 angstrom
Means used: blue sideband 11.3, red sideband 11.1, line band 11.8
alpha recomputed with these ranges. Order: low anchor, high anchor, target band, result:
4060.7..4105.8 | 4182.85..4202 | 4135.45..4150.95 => -1.09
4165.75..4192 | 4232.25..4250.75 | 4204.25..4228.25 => 0.16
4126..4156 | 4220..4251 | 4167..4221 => -0.95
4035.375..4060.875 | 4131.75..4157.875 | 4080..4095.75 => -0.83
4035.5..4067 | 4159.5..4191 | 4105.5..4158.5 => -0.93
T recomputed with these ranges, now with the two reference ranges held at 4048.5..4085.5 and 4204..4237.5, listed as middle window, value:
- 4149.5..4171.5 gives -1.8 angstrom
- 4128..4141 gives -0.6 angstrom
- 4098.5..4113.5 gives 1.3 angstrom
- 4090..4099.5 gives -0.6 angstrom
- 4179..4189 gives -0.1 angstrom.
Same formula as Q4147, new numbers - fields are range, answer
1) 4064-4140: 11.6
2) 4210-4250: 11.2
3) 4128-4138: 11.8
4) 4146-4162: 12.1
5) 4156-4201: 11.7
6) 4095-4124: 11.1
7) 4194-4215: 11.6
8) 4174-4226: 11.4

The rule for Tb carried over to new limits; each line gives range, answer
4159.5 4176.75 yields 12.1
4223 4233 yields 10.4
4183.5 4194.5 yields 11.5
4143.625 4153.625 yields 12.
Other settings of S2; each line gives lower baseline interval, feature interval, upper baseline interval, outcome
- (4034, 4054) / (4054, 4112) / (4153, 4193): 2.8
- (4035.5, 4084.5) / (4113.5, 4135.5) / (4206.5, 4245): -1.1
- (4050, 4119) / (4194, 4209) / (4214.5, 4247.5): -0.2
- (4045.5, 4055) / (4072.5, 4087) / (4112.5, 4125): 0.4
